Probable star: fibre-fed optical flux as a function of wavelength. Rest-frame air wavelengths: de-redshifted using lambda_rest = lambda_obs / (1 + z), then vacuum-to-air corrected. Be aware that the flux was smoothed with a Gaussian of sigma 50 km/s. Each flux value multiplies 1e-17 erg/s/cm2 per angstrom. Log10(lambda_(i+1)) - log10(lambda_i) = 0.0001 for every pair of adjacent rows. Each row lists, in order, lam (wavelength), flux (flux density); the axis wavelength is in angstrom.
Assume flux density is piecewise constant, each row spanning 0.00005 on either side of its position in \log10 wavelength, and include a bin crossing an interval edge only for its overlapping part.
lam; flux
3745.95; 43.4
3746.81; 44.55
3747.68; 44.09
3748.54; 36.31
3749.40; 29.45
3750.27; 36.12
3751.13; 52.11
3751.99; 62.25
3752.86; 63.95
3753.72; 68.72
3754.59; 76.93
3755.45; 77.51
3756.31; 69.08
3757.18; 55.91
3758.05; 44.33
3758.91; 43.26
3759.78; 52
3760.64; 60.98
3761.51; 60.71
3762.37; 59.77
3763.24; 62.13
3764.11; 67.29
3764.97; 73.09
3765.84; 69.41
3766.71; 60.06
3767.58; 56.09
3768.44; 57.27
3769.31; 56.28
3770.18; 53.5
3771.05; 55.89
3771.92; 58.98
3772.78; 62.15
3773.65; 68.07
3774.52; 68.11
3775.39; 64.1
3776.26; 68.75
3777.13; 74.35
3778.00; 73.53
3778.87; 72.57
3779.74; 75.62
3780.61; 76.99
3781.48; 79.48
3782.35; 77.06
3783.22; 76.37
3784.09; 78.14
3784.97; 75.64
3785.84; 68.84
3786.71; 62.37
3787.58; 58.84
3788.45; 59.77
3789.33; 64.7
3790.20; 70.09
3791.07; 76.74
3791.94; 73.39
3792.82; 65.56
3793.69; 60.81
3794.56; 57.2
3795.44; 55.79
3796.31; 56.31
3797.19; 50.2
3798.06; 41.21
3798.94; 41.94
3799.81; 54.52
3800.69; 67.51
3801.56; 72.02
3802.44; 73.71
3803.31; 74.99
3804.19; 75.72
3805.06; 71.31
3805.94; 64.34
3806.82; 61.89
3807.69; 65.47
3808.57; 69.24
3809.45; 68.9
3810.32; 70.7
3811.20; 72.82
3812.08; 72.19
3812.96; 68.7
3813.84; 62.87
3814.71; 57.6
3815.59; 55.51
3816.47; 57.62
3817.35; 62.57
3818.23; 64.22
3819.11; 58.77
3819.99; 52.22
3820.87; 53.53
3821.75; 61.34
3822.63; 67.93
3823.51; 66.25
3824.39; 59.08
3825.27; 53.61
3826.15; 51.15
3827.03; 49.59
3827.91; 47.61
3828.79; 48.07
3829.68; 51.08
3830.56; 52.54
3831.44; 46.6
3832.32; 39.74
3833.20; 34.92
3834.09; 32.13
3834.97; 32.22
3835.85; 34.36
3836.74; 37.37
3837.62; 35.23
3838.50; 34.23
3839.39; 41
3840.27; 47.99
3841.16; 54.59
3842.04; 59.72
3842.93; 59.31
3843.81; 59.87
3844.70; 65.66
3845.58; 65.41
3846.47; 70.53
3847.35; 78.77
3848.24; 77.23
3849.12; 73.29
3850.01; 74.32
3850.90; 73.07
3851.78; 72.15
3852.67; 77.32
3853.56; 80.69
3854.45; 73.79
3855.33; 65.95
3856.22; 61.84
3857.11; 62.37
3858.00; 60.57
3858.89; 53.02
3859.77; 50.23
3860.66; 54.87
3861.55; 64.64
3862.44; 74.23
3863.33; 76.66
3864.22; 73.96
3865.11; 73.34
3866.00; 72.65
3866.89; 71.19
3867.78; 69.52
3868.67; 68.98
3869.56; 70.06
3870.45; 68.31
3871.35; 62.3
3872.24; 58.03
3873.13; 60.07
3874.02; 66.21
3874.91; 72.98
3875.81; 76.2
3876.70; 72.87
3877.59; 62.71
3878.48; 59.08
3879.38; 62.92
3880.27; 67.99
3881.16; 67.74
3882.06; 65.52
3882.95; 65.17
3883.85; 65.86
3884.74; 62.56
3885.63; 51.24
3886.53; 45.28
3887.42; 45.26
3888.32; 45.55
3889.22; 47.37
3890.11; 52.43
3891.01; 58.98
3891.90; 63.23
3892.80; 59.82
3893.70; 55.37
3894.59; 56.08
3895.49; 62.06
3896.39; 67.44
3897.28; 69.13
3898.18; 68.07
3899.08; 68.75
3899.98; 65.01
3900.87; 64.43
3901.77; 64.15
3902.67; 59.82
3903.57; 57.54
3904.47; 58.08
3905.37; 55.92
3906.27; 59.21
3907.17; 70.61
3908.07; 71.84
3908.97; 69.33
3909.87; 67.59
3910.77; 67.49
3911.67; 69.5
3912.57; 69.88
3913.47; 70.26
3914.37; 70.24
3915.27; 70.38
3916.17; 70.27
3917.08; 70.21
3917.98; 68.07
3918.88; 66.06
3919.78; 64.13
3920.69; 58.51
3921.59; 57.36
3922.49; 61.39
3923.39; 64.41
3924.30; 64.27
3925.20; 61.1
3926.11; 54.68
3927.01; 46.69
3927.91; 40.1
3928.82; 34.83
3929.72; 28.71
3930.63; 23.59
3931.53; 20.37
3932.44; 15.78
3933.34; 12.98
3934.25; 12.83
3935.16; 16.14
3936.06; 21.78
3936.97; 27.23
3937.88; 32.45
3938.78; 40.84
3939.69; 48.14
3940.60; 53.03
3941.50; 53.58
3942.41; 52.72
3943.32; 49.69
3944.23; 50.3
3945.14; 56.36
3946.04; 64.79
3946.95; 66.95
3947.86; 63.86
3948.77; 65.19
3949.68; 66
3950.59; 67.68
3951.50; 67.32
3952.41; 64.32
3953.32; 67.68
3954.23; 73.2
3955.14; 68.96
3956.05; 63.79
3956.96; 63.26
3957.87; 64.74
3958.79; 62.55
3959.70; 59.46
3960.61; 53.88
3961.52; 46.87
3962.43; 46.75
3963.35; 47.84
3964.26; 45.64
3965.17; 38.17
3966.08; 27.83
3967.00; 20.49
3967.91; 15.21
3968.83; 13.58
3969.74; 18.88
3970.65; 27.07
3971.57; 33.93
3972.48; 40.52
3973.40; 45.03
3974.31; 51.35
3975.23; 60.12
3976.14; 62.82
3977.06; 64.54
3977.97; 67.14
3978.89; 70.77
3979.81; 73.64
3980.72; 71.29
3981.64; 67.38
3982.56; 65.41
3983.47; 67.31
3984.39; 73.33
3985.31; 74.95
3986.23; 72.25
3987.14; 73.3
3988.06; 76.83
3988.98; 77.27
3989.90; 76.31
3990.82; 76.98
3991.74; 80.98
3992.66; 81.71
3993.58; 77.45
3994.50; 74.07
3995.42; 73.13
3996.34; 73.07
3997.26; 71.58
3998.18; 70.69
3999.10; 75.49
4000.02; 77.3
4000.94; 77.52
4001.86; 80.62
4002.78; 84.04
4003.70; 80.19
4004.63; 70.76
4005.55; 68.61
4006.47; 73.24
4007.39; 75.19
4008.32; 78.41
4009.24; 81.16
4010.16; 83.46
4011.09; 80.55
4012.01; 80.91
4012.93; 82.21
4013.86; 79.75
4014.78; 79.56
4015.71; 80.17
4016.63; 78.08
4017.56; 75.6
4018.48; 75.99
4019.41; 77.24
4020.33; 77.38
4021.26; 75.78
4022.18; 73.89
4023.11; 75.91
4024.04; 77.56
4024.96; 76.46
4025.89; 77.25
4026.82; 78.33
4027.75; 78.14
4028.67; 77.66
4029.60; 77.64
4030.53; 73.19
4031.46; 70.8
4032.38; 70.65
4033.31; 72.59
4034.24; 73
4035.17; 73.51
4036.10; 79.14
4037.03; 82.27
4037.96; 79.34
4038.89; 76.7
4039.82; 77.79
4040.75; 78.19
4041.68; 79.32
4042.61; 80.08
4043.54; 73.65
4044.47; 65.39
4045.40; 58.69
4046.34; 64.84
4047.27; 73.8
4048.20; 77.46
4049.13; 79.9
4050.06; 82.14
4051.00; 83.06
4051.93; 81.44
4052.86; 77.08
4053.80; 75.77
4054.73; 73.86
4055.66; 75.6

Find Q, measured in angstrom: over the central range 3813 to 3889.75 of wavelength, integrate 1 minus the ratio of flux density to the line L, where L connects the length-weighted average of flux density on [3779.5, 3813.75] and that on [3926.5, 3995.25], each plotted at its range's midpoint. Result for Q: 2.6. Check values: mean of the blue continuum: 66.7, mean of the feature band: 59.8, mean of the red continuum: 52.8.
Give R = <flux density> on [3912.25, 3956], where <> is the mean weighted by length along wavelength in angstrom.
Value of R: 52.5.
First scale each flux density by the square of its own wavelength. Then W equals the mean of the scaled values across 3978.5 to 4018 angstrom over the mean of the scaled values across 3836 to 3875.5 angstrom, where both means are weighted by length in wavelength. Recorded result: 1.27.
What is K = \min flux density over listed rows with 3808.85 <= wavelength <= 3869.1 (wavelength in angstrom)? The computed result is 32.13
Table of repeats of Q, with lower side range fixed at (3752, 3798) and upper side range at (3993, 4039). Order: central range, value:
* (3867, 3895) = 3.34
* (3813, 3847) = 7.53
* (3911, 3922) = 0.71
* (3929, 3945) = 8.65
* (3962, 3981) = 7.62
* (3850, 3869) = 0.17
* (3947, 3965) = 3.15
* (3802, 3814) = -0.60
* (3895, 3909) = 1.32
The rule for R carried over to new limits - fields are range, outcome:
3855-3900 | 63.1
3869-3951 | 56.9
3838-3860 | 63.8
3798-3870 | 60.8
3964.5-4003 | 61.8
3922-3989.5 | 51.2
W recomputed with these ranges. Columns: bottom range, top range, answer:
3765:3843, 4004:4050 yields 1.42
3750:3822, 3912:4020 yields 1.03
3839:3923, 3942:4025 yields 1.07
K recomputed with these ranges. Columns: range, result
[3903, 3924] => 55.92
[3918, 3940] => 12.83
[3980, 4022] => 65.41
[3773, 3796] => 55.79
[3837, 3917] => 34.23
